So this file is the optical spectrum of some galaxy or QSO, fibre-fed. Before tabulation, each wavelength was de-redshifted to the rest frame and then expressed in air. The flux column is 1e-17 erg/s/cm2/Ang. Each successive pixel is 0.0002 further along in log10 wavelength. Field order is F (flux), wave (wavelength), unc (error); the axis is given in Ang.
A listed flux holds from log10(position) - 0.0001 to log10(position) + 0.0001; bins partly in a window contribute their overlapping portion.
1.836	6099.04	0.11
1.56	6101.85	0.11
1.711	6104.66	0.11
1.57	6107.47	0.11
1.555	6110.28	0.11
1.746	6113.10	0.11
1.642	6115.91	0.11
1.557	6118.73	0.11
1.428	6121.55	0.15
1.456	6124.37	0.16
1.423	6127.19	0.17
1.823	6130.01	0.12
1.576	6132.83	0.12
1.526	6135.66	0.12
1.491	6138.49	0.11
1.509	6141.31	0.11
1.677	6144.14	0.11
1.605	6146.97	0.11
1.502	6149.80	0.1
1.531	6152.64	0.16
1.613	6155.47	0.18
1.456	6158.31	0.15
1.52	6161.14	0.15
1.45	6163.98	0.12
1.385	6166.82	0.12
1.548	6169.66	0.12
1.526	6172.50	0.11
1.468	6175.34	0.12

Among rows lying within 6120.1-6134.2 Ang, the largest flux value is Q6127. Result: 1.823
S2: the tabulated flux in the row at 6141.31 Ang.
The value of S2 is 1.509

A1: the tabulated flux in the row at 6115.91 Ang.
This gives 1.642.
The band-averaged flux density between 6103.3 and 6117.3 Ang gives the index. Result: 1.65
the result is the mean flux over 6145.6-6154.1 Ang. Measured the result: 1.55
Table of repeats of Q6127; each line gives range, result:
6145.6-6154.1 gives 1.605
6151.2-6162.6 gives 1.613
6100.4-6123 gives 1.746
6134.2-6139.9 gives 1.526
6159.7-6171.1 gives 1.548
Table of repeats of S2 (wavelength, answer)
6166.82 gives 1.385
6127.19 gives 1.423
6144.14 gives 1.677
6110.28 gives 1.555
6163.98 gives 1.45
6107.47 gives 1.57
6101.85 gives 1.56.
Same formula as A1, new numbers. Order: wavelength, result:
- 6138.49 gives 1.491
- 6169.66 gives 1.548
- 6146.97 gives 1.605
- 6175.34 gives 1.468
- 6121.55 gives 1.428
